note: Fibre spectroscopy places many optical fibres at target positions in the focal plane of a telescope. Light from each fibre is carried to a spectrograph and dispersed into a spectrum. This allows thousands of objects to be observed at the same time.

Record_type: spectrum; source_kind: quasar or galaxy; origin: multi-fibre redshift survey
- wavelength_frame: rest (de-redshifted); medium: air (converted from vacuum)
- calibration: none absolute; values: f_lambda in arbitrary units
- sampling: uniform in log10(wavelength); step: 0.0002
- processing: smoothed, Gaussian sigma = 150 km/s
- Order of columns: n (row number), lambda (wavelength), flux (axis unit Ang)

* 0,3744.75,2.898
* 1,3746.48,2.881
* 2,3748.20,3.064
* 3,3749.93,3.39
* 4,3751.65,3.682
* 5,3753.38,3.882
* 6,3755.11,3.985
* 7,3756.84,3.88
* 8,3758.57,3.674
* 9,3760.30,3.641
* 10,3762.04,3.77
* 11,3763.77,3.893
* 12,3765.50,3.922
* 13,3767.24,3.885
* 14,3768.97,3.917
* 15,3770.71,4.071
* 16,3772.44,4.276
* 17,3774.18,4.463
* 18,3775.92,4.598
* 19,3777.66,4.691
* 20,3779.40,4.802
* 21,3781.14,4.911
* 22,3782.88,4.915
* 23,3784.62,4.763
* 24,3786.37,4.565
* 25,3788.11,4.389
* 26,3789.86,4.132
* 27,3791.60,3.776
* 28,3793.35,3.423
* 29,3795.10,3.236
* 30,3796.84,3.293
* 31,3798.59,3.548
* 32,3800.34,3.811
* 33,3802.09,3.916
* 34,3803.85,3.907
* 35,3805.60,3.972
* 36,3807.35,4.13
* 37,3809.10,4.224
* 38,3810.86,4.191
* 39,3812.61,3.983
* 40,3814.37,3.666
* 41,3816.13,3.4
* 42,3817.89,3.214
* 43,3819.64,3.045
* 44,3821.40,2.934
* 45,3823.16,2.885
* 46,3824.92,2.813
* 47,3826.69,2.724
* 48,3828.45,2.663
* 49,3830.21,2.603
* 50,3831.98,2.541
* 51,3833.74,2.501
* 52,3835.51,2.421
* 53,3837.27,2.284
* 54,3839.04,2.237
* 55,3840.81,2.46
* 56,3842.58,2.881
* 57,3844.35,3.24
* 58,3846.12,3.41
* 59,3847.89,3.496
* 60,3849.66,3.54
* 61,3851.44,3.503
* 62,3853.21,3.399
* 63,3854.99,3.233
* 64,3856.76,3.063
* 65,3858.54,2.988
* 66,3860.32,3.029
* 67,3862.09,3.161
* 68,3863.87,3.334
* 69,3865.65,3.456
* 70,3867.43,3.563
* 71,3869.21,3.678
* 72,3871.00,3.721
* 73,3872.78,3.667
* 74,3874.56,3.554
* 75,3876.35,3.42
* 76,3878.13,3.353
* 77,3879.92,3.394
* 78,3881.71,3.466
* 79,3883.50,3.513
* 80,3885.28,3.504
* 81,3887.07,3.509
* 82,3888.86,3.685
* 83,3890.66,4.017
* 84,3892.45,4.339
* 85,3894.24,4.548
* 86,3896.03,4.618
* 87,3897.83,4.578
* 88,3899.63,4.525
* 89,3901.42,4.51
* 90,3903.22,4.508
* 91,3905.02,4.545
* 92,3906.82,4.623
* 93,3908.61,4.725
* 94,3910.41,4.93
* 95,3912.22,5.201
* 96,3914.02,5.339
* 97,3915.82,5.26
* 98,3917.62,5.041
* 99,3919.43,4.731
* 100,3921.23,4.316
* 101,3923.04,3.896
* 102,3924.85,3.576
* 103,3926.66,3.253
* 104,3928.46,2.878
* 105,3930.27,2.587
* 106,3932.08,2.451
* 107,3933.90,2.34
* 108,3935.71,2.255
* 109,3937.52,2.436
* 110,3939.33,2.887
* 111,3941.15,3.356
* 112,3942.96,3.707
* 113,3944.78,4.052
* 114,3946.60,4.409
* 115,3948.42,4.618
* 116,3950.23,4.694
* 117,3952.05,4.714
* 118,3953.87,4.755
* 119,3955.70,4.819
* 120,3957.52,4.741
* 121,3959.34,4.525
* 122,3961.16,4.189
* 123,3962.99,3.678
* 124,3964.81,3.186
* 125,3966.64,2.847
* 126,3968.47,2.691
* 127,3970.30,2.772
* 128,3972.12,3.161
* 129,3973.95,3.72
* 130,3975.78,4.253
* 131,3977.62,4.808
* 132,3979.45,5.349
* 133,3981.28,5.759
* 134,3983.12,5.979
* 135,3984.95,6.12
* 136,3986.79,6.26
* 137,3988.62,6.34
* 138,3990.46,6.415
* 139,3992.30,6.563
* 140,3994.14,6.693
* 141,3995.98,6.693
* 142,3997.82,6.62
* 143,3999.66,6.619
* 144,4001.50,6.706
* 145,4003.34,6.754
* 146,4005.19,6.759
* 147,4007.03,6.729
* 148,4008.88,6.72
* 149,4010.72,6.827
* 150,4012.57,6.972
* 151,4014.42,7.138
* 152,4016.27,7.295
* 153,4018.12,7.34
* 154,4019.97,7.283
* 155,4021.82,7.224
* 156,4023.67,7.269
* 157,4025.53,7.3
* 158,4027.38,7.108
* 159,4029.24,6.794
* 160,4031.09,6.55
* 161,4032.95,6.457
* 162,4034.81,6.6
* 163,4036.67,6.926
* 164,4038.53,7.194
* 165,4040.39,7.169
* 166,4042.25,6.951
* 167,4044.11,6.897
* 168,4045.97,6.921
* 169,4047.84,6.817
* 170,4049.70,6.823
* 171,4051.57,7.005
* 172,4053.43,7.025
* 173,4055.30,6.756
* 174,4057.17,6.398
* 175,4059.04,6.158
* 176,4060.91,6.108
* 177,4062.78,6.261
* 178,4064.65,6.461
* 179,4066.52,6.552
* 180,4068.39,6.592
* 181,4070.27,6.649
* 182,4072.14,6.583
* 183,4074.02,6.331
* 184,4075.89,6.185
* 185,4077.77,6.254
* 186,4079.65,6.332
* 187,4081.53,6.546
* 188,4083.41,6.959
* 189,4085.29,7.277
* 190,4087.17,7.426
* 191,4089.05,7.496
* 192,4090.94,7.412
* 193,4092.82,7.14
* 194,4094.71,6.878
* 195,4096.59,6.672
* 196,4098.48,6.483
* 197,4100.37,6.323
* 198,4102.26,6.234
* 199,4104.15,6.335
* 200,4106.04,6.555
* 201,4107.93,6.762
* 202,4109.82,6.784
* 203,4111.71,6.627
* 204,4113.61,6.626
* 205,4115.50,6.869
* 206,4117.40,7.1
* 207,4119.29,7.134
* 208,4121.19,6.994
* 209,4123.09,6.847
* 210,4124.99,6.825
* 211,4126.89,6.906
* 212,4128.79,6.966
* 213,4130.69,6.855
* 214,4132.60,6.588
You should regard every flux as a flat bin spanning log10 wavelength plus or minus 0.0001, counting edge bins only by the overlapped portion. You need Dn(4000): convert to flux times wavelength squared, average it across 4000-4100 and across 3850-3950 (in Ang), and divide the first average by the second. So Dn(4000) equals 1.9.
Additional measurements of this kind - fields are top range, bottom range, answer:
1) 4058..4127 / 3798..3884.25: 2.31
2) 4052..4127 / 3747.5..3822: 1.99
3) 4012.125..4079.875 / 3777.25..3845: 2.18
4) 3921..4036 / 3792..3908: 1.58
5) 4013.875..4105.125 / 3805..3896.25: 2.26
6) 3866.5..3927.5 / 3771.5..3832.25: 1.15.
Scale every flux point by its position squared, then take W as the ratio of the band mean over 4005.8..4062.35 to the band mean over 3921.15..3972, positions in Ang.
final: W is 2.01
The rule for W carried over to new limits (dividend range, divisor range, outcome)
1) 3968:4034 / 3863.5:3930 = 1.61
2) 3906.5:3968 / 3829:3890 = 1.28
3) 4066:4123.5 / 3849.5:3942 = 1.98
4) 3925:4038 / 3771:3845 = 1.61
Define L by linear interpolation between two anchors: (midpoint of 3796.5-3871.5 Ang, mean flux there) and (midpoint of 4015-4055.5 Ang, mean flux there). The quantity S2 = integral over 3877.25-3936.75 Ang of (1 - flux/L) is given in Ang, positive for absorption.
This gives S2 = 7.5 Ang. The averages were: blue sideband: 3.25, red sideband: 6.99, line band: 4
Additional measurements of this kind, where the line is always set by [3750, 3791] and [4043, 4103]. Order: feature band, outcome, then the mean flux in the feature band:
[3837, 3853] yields 5.85 Ang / 3.05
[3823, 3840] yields 7.74 Ang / 2.55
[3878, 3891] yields 4.01 Ang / 3.55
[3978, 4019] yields -3.20 Ang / 6.55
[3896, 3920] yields 2.36 Ang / 4.8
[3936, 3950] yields 4.96 Ang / 3.63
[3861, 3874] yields 3.87 Ang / 3.51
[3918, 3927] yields 2.28 Ang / 4.06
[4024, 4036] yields -0.94 Ang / 6.82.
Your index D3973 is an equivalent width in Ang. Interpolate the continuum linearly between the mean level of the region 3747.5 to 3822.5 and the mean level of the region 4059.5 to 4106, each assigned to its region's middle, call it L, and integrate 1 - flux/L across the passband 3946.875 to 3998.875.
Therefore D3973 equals 7.0 Ang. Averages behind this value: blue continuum 3.92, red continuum 6.64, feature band 4.89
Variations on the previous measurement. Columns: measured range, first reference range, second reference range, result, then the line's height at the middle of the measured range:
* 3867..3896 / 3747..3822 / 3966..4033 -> 7.1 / 4.9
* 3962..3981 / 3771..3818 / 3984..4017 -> 7.8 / 6.31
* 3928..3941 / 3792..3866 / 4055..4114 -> 5.8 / 4.64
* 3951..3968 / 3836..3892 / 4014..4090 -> 3.2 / 5.09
